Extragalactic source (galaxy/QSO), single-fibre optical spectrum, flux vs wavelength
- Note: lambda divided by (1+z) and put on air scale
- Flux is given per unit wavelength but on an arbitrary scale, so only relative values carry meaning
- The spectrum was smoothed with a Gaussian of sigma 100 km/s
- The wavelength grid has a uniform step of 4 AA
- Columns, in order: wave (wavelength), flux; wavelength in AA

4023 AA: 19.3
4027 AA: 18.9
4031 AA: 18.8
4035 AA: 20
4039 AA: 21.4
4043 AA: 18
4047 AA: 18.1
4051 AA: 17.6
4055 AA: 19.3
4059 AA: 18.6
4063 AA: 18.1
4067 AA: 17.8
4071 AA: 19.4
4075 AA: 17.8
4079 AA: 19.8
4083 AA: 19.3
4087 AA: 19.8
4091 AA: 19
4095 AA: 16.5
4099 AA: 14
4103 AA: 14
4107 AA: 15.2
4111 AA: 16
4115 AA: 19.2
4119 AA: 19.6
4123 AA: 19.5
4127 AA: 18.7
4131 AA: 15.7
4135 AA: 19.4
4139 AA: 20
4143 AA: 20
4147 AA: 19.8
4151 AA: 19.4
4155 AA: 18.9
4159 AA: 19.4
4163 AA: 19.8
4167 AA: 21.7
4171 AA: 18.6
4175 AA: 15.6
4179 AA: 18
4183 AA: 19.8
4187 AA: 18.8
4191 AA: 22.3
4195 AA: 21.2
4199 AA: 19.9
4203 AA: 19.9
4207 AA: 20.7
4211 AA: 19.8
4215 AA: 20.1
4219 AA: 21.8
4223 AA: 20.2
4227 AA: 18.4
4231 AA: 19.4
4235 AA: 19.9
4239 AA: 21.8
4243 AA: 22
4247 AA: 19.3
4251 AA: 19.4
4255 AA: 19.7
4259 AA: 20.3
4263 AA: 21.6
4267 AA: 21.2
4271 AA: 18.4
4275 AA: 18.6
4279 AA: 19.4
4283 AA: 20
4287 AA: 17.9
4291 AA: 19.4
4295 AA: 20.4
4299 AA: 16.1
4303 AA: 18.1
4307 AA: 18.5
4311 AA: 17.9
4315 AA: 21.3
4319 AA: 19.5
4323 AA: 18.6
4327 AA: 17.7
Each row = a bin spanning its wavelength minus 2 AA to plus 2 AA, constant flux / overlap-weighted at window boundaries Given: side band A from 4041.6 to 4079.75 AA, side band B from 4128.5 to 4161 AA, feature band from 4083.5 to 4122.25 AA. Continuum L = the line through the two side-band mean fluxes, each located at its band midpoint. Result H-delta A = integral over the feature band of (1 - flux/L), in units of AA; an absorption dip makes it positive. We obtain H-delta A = 3.2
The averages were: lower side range 18.4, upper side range 19.1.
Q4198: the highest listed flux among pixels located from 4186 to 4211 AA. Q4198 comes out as 22.3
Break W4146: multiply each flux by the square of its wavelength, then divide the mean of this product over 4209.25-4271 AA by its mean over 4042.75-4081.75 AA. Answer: 1.19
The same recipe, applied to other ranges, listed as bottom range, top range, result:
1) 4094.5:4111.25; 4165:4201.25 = 1.36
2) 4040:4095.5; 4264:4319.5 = 1.14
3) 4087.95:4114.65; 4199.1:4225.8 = 1.33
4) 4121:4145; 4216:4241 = 1.12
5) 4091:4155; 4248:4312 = 1.16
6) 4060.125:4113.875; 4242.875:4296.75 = 1.23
